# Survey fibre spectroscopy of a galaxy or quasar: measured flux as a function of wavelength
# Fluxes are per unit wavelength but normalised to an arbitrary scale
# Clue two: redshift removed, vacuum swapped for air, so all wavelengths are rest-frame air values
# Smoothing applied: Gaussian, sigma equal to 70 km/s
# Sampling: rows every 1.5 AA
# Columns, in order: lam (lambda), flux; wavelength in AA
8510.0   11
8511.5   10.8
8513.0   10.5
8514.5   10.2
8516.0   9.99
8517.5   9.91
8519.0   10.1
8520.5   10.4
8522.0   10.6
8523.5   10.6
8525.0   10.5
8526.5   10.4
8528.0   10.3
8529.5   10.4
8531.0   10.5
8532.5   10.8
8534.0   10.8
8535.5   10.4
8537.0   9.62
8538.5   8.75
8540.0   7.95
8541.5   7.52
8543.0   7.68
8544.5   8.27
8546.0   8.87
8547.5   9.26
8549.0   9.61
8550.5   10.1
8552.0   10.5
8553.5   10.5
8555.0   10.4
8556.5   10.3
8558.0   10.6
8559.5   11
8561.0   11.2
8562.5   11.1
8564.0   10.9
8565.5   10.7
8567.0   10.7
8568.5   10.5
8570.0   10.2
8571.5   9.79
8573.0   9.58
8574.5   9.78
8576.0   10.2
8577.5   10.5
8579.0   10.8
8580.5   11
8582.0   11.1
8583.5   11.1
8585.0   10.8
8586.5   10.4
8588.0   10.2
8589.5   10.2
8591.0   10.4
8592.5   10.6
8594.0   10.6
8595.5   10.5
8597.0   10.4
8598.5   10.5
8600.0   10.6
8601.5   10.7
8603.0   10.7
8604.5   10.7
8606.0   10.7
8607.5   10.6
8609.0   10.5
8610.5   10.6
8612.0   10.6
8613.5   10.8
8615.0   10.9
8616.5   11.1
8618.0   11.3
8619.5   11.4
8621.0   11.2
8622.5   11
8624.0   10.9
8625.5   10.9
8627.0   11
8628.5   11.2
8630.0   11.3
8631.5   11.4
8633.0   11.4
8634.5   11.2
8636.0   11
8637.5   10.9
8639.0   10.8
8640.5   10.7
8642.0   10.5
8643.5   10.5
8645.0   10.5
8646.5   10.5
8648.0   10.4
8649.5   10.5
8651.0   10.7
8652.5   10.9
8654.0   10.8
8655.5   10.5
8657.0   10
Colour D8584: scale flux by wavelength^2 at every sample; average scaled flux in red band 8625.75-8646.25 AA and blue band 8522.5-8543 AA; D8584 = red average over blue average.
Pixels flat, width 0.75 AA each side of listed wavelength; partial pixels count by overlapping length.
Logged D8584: 1.1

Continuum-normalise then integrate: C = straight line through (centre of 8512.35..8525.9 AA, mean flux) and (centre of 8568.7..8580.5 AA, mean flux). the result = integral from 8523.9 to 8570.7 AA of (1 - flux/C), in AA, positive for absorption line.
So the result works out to 1.1 AA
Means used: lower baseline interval 10.3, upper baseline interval 10.2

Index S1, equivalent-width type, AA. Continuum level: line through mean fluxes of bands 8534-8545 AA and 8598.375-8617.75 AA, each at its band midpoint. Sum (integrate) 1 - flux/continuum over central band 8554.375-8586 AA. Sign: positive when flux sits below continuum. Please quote -3.1 AA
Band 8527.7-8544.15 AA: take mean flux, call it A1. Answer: 9.47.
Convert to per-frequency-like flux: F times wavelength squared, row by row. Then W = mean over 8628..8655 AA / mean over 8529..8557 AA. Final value 1.16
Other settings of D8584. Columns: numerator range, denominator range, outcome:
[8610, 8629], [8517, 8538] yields 1.08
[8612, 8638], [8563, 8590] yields 1.07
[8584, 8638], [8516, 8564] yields 1.10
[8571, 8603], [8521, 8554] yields 1.09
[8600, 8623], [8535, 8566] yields 1.13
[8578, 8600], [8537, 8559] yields 1.15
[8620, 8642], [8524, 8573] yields 1.13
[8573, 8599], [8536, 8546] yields 1.27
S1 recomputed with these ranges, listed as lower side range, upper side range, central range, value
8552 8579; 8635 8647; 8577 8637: -1.3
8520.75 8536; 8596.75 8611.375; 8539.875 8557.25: 2.1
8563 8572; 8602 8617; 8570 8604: 0.4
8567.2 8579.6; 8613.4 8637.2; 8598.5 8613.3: 0.2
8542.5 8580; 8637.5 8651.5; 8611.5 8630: -1.0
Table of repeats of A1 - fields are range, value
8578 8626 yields 10.7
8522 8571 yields 10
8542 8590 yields 10.2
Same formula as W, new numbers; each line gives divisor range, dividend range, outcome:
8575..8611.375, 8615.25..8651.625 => 1.04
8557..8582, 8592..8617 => 1.02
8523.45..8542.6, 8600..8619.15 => 1.12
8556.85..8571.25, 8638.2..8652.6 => 1.01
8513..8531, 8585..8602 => 1.03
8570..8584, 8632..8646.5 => 1.06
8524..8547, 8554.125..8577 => 1.11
